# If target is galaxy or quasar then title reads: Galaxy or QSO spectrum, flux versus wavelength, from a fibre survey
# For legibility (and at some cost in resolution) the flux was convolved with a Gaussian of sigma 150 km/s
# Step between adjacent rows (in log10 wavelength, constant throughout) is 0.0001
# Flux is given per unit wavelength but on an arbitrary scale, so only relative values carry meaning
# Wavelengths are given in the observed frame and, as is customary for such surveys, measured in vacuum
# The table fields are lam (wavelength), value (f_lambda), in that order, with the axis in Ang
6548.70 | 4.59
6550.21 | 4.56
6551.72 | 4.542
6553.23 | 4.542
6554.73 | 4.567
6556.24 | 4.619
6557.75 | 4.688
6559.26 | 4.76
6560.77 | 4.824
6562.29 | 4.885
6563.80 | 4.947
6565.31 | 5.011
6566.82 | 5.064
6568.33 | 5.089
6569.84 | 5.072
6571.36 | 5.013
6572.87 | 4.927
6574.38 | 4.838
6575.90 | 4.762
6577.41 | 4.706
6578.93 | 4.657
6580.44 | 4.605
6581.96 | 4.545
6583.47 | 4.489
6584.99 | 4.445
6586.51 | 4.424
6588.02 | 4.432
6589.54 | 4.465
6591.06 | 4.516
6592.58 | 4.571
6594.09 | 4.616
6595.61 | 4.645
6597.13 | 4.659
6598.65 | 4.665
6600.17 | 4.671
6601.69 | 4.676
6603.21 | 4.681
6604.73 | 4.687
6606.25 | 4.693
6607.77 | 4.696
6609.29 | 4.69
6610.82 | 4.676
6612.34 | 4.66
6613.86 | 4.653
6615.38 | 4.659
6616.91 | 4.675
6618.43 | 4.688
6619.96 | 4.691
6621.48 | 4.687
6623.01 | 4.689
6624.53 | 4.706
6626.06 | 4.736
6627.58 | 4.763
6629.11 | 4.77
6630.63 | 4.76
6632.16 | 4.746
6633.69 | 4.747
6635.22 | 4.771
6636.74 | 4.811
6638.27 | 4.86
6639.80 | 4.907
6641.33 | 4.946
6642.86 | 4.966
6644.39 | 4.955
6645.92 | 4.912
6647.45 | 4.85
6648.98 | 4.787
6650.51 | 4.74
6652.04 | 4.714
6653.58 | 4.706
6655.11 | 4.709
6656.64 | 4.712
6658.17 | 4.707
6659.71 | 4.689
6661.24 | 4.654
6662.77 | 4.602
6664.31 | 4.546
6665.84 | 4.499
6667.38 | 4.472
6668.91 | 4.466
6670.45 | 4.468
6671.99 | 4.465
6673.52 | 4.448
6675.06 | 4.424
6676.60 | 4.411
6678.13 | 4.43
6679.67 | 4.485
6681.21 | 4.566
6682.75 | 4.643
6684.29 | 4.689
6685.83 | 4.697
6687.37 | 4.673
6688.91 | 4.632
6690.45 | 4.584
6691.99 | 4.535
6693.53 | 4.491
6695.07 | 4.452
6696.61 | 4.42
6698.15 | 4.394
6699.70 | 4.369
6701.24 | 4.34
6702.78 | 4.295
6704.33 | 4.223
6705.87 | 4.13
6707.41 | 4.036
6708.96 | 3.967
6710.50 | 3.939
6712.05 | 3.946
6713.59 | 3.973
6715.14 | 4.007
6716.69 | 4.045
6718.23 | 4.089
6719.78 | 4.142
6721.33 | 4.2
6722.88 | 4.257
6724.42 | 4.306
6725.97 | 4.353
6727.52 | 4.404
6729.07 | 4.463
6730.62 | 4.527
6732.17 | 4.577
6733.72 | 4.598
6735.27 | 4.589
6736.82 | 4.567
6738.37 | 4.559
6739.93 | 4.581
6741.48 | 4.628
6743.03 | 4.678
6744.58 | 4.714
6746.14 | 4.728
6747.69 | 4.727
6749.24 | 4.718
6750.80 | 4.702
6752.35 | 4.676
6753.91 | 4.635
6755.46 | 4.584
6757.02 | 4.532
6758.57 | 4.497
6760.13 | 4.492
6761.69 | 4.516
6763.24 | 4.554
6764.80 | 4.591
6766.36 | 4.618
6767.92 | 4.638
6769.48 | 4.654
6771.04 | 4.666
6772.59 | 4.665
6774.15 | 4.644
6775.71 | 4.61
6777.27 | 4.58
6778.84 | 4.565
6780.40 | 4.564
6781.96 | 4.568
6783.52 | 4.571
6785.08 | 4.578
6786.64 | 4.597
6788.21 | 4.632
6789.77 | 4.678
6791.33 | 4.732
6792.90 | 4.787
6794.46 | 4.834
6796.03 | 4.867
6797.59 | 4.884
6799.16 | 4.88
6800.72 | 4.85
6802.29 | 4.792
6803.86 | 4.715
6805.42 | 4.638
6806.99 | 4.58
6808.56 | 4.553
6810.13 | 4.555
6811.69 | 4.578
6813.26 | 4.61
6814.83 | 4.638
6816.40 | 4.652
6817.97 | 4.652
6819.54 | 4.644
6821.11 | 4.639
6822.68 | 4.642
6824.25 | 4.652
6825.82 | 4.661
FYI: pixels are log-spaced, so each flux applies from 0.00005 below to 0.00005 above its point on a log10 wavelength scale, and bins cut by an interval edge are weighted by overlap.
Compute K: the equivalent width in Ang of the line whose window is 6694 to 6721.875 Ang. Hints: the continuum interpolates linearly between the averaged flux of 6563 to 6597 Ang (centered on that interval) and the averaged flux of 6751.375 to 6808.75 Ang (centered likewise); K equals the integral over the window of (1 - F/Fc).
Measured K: 3.0 Ang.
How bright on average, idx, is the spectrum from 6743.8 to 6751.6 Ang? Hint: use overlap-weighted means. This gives 4.72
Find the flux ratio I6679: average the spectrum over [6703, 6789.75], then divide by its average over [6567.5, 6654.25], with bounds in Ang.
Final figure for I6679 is 0.95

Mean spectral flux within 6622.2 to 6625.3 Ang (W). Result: 4.69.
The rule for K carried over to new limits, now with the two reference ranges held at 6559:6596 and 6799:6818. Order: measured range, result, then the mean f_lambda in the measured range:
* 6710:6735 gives 2.34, 4.25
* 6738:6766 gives 0.37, 4.62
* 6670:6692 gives 0.73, 4.54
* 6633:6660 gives -0.55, 4.81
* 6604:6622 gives 0.16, 4.68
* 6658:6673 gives 0.50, 4.55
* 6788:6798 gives -0.24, 4.78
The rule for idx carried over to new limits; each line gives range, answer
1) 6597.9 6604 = 4.67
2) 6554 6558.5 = 4.62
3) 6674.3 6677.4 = 4.42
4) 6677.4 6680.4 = 4.45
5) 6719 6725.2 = 4.23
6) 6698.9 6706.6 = 4.27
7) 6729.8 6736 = 4.57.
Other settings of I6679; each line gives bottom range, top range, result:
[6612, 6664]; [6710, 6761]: 0.93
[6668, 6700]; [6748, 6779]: 1.02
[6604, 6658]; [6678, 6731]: 0.91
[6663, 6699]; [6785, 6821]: 1.04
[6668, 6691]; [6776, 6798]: 1.03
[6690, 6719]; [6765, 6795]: 1.10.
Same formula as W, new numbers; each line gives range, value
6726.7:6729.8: 4.43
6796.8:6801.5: 4.88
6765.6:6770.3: 4.63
